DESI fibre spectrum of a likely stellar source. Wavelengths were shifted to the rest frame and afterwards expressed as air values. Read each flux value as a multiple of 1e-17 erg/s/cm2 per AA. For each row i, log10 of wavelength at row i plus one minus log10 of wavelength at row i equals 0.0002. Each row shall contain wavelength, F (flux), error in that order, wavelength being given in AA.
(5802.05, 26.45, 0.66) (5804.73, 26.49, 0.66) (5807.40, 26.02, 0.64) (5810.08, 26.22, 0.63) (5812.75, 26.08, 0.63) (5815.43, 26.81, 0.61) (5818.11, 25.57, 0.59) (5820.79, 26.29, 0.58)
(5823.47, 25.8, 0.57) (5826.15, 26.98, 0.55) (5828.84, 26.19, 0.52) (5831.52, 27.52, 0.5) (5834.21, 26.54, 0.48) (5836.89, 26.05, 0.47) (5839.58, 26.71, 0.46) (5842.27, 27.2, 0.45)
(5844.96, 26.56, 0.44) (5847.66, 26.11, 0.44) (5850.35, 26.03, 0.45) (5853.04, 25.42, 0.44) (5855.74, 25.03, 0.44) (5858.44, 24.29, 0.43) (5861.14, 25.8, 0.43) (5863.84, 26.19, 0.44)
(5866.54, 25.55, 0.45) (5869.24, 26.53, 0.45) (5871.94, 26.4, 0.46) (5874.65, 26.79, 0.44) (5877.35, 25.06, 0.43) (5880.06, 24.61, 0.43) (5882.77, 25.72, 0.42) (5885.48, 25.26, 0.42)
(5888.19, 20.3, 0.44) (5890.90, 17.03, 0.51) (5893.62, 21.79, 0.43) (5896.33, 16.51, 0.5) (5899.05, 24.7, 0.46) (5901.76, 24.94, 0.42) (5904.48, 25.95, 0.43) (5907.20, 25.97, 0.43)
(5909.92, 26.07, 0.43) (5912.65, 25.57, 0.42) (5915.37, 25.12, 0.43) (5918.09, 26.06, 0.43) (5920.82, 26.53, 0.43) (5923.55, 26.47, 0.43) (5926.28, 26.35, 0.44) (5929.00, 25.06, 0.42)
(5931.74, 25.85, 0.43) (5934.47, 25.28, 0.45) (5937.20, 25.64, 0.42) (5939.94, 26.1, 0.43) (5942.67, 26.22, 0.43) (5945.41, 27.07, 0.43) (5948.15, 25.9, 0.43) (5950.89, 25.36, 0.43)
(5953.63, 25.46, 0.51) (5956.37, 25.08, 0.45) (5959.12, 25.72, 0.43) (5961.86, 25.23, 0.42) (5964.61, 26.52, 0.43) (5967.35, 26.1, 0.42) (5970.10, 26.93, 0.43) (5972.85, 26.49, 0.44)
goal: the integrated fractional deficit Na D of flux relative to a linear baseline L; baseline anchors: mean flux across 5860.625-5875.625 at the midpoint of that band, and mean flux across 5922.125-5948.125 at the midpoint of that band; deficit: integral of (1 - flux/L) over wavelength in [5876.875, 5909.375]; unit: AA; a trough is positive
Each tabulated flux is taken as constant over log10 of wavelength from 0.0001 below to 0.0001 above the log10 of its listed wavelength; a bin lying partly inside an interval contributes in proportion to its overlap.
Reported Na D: 3.7 AA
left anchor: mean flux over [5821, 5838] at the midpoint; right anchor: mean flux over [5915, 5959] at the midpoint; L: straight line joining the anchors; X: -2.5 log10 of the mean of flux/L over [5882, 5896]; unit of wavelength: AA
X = 0.21 mag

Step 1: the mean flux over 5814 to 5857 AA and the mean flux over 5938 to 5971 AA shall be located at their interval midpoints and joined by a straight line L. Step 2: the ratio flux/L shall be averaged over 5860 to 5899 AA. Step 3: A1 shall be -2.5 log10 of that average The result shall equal 0.10 mag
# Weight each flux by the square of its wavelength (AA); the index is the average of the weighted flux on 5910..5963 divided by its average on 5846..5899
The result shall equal 1.1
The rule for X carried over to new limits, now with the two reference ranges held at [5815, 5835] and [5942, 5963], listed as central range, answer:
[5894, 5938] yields 0.04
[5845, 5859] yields 0.03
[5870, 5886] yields 0.02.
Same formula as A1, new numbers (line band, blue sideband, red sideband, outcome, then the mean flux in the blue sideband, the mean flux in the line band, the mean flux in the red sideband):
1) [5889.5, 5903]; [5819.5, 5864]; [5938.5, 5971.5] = 0.24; 26.2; 21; 26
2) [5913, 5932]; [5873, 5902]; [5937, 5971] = -0.06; 22.9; 25.9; 25.9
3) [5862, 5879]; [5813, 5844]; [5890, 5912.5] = -0.06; 26.5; 26.1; 23.1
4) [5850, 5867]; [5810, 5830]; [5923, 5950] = 0.03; 26.2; 25.4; 26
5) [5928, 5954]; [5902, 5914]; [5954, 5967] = 0.00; 25.8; 25.8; 25.7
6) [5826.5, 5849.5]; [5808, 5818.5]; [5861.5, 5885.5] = -0.02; 26.2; 26.6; 25.8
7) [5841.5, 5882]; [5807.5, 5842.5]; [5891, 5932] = -0.01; 26.4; 25.8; 24.6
